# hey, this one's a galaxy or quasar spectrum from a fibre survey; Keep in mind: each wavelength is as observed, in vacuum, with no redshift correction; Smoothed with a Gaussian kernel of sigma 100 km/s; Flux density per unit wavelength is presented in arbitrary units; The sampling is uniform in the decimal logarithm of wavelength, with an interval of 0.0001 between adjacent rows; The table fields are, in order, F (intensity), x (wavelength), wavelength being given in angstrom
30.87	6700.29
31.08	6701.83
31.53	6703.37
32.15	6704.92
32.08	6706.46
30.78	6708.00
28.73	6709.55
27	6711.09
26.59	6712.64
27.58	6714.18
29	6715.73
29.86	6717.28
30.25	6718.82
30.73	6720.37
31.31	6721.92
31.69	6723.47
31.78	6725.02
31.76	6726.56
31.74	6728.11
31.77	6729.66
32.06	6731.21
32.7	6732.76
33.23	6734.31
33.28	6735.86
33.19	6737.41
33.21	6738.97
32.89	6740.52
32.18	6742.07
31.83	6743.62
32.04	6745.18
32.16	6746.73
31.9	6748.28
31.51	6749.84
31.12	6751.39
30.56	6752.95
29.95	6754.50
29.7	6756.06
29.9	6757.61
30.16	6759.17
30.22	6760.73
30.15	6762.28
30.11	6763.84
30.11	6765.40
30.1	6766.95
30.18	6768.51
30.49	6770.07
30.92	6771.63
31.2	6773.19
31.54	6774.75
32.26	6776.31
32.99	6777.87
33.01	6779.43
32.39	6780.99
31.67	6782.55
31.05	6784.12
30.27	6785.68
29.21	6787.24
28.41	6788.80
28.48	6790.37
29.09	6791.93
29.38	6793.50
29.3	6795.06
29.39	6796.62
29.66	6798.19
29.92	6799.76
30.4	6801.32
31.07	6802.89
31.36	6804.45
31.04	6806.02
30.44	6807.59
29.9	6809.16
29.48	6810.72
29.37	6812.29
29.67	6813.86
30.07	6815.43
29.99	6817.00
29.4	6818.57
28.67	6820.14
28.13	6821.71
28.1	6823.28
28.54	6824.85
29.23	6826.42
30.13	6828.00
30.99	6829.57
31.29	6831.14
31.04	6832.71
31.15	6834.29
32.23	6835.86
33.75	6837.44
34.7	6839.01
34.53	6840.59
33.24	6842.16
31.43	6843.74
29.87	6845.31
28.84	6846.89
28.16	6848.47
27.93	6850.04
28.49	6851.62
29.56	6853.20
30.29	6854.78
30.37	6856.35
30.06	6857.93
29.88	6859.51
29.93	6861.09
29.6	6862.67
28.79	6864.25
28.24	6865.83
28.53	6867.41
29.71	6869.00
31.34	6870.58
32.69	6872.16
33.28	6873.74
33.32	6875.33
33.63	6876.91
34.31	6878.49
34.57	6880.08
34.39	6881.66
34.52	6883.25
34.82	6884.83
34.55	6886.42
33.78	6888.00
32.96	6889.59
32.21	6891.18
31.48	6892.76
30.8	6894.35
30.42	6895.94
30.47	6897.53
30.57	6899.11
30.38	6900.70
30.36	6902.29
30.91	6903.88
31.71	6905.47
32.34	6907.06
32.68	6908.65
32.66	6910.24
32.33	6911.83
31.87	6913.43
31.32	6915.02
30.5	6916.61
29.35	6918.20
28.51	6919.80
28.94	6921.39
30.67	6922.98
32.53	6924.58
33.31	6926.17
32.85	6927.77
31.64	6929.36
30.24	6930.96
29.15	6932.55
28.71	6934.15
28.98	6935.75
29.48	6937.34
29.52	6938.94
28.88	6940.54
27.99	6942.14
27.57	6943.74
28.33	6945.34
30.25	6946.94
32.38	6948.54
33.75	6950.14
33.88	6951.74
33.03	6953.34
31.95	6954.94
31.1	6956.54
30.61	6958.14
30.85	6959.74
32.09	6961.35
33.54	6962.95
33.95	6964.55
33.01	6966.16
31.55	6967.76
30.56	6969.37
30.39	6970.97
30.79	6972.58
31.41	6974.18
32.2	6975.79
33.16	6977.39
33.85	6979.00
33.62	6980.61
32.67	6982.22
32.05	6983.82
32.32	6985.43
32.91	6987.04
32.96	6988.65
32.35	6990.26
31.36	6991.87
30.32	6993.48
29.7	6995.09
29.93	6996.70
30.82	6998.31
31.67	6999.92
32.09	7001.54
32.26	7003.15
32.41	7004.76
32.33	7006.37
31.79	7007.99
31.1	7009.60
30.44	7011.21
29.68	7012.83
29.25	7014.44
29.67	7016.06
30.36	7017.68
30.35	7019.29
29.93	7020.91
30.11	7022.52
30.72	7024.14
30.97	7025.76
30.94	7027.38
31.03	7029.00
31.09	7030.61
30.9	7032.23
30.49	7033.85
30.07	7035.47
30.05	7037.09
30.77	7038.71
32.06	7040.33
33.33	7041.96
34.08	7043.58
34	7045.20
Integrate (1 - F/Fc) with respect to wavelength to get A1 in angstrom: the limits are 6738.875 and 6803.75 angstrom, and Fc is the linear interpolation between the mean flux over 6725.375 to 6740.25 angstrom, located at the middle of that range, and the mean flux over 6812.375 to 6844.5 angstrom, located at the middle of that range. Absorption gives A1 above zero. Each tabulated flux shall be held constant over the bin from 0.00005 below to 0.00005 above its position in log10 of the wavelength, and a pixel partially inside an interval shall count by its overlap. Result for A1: 2.2 angstrom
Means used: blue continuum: 32.5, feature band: 30.7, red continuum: 30.8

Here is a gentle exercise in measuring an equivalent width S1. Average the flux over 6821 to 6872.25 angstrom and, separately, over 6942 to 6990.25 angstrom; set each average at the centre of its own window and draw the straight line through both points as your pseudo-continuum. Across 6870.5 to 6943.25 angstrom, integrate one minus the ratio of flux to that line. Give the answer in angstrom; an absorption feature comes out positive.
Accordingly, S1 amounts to -1.1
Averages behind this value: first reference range 30.3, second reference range 31.9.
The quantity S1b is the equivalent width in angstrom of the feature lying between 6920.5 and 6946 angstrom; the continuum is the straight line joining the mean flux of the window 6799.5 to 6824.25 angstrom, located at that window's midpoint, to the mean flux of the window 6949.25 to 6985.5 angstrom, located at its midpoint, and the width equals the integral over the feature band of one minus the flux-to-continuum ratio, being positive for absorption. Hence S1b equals 1.5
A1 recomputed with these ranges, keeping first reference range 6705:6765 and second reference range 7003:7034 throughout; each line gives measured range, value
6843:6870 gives 1.3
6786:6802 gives 0.8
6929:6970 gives -0.1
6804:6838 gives 0.8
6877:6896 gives -1.5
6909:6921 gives 0.0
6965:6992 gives -1.3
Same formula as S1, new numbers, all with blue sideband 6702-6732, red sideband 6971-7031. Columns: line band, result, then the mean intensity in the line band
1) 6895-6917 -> -0.2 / 31.3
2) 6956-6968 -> -0.3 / 32.1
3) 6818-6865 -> 0.9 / 30.3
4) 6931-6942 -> 0.7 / 29.1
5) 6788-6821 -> 1.1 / 29.7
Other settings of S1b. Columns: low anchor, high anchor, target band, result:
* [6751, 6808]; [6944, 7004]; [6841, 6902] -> -0.3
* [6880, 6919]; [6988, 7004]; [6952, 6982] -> -0.6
